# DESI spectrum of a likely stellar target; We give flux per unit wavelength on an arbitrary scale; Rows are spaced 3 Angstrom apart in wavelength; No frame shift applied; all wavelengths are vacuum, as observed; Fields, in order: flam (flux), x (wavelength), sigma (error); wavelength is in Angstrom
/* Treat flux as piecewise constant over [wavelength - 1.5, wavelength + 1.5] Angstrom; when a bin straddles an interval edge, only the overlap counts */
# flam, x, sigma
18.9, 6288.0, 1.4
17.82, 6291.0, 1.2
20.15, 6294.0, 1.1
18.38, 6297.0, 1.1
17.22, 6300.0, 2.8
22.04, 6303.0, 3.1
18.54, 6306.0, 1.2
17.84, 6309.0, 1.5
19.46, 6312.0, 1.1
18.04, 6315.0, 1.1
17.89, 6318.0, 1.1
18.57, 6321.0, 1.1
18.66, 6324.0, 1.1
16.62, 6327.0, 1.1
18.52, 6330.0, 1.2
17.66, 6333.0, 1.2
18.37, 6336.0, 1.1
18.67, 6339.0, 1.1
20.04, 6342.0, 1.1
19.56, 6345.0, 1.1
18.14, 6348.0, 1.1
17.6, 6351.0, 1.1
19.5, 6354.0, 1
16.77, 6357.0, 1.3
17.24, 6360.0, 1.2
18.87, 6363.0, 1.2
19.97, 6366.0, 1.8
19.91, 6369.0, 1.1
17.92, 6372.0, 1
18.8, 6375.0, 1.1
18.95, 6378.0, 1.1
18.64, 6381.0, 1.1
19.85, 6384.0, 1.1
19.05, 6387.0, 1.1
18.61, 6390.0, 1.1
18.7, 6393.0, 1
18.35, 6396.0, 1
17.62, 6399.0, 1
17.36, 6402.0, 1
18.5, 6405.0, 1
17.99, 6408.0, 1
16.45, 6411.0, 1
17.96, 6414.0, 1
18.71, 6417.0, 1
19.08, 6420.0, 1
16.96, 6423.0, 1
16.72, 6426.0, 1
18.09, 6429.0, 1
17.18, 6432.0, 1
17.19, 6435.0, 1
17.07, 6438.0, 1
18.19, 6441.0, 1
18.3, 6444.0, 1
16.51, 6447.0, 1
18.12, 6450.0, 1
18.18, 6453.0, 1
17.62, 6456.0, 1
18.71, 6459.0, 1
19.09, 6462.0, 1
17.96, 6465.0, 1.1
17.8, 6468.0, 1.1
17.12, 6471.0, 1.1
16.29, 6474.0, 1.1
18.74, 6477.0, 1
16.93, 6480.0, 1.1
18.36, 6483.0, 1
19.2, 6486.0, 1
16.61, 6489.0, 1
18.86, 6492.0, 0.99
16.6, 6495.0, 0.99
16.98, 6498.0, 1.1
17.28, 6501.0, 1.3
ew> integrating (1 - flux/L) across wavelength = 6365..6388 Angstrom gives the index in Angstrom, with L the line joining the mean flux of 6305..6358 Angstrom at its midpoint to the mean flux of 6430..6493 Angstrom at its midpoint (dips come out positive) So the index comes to -1.20 Angstrom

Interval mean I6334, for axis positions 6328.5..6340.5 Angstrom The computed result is 18.3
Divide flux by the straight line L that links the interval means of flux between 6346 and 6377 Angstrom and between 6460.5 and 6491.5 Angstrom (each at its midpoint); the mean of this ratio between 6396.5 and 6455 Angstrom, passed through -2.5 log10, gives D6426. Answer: 0.03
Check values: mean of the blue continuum 18.5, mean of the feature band 17.7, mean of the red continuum 17.8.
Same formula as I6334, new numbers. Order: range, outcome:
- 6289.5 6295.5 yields 19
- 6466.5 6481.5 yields 17.4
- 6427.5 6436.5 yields 17.5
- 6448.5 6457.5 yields 18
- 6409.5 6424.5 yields 17.8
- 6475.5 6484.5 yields 18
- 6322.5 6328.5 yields 17.6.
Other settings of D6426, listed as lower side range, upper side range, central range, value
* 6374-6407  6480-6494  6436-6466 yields 0.02 mag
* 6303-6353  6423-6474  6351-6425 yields -0.02 mag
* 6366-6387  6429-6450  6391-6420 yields 0.02 mag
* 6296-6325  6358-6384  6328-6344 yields 0.01 mag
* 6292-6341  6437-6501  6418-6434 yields 0.02 mag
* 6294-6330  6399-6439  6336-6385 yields -0.04 mag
